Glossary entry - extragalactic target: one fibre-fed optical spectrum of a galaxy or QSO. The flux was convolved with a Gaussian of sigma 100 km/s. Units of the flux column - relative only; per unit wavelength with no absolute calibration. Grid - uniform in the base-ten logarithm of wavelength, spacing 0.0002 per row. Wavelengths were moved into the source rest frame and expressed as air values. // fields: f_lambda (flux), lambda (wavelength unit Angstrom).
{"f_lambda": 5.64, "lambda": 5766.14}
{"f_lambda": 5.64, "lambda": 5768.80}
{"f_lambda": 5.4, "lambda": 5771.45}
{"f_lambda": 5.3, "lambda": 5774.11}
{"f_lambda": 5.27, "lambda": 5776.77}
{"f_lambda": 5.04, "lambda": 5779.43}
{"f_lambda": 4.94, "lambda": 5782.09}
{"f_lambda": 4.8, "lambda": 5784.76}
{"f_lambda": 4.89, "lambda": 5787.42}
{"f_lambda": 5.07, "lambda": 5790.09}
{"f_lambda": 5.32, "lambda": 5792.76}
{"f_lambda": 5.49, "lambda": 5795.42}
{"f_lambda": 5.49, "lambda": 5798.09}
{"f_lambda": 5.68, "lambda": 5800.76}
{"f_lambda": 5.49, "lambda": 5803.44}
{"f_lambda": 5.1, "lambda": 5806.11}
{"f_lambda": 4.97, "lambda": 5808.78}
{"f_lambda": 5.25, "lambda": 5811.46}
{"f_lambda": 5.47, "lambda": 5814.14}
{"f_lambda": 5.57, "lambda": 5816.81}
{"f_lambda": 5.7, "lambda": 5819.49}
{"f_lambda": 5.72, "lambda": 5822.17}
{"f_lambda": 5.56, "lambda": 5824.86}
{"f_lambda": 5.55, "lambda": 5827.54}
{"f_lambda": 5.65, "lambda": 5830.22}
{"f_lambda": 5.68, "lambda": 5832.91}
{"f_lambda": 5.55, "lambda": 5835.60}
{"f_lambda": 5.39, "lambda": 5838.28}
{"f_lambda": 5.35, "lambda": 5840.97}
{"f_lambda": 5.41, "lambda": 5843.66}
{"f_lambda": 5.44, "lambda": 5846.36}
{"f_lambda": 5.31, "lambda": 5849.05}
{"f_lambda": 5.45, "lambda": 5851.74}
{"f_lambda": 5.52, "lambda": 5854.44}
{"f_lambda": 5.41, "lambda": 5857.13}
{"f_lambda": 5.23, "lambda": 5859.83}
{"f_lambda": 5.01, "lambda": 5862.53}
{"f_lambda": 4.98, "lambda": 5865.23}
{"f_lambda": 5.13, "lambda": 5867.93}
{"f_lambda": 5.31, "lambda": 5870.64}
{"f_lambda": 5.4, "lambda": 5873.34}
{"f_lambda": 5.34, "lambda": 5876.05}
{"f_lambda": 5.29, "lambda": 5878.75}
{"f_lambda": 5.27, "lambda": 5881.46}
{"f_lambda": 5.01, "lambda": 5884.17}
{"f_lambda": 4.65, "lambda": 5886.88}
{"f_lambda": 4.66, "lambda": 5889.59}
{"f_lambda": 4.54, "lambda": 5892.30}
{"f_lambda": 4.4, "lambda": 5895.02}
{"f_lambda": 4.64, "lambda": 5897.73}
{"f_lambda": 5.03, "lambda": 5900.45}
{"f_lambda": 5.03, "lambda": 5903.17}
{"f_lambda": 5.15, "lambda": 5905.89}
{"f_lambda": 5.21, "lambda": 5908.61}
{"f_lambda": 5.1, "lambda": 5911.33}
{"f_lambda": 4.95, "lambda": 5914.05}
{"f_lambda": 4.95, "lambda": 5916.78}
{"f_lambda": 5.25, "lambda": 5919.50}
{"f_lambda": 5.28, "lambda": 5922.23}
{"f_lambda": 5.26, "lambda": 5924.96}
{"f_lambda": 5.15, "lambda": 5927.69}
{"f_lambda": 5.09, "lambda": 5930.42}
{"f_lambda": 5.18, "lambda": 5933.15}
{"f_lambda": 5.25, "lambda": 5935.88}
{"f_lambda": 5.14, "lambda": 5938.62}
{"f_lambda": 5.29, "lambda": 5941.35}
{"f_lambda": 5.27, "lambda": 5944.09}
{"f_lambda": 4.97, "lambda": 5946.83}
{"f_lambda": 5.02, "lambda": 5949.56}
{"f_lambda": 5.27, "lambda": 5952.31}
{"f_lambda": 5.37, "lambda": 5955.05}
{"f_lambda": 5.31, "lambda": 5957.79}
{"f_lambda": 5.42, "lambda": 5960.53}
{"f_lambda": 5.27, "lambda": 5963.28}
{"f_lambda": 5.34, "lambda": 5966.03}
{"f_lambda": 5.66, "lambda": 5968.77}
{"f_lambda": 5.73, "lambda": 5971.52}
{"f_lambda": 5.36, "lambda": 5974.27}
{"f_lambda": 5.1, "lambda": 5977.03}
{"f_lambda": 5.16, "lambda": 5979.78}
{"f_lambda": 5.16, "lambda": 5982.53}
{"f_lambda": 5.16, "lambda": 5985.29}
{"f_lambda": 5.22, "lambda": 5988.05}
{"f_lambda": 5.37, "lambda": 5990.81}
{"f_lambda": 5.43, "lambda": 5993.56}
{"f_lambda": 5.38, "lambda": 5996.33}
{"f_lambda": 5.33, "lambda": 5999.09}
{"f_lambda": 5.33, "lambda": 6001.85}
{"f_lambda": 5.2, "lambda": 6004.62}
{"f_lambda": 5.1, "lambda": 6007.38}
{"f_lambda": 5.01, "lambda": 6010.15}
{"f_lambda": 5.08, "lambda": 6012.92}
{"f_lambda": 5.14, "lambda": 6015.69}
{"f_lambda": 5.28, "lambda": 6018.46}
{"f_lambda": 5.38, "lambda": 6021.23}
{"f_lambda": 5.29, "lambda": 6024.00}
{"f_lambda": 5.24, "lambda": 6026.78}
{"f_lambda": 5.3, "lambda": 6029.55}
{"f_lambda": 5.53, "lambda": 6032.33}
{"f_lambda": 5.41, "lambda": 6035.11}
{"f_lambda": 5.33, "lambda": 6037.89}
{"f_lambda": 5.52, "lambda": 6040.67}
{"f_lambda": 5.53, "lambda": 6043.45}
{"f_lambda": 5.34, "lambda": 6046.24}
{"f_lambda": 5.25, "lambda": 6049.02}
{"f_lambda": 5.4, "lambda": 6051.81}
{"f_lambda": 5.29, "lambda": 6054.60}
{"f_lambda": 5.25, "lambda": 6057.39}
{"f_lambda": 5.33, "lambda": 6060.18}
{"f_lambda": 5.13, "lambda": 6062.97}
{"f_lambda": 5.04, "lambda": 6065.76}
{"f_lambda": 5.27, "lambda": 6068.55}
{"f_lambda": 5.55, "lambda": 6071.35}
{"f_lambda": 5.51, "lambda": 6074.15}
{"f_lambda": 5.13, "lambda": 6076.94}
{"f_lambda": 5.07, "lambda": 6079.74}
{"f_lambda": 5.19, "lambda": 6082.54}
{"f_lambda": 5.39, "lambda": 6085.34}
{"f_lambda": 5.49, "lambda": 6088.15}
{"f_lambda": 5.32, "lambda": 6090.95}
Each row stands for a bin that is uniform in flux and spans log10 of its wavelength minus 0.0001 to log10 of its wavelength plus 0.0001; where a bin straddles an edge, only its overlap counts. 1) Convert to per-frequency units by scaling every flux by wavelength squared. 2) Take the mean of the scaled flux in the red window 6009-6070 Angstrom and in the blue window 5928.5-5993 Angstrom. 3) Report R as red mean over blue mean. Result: 1.03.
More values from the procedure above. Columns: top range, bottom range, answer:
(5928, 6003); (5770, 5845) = 1.04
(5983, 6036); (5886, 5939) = 1.09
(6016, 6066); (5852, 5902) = 1.11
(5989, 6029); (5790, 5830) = 1.03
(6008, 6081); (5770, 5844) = 1.07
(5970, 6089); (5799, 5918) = 1.07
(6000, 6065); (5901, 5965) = 1.06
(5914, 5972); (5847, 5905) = 1.06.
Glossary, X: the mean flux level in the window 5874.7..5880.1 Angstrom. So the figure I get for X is 5.32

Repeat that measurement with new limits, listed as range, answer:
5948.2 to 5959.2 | 5.24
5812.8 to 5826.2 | 5.6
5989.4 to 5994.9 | 5.41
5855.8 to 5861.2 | 5.32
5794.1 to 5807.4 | 5.45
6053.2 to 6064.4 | 5.25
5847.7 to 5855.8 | 5.43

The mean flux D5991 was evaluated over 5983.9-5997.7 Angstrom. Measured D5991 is 5.31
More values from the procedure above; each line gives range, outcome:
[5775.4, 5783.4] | 5.09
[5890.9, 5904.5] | 4.73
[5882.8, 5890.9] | 4.78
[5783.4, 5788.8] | 4.84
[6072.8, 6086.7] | 5.26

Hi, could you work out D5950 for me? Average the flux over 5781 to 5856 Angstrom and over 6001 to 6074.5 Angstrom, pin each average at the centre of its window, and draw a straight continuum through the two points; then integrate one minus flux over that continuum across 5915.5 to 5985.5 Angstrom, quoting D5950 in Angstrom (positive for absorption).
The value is 1.09 Angstrom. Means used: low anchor 5.39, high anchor 5.29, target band 5.25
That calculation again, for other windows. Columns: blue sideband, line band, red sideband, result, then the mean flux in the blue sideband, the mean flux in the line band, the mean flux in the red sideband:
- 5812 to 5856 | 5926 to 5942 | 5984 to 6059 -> 0.7 Angstrom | 5.52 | 5.18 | 5.3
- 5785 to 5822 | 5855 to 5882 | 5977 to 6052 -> 0.4 Angstrom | 5.34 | 5.24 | 5.29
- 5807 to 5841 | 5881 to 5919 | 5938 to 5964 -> 3.1 Angstrom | 5.49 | 4.9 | 5.24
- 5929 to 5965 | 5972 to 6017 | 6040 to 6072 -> 0.3 Angstrom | 5.22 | 5.23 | 5.31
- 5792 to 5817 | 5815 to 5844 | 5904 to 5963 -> -1.2 Angstrom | 5.38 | 5.56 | 5.19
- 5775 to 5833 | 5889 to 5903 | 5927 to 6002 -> 1.6 Angstrom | 5.34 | 4.68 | 5.28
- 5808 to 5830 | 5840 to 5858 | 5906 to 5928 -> -0.1 Angstrom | 5.5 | 5.41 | 5.14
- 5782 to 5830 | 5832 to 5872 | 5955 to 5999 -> 0.1 Angstrom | 5.35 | 5.34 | 5.34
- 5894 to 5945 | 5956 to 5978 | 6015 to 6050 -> -0.9 Angstrom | 5.09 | 5.4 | 5.36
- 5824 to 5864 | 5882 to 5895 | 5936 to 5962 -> 1.5 Angstrom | 5.43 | 4.72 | 5.23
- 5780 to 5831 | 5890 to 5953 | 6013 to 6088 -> 3.3 Angstrom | 5.35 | 5.05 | 5.31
